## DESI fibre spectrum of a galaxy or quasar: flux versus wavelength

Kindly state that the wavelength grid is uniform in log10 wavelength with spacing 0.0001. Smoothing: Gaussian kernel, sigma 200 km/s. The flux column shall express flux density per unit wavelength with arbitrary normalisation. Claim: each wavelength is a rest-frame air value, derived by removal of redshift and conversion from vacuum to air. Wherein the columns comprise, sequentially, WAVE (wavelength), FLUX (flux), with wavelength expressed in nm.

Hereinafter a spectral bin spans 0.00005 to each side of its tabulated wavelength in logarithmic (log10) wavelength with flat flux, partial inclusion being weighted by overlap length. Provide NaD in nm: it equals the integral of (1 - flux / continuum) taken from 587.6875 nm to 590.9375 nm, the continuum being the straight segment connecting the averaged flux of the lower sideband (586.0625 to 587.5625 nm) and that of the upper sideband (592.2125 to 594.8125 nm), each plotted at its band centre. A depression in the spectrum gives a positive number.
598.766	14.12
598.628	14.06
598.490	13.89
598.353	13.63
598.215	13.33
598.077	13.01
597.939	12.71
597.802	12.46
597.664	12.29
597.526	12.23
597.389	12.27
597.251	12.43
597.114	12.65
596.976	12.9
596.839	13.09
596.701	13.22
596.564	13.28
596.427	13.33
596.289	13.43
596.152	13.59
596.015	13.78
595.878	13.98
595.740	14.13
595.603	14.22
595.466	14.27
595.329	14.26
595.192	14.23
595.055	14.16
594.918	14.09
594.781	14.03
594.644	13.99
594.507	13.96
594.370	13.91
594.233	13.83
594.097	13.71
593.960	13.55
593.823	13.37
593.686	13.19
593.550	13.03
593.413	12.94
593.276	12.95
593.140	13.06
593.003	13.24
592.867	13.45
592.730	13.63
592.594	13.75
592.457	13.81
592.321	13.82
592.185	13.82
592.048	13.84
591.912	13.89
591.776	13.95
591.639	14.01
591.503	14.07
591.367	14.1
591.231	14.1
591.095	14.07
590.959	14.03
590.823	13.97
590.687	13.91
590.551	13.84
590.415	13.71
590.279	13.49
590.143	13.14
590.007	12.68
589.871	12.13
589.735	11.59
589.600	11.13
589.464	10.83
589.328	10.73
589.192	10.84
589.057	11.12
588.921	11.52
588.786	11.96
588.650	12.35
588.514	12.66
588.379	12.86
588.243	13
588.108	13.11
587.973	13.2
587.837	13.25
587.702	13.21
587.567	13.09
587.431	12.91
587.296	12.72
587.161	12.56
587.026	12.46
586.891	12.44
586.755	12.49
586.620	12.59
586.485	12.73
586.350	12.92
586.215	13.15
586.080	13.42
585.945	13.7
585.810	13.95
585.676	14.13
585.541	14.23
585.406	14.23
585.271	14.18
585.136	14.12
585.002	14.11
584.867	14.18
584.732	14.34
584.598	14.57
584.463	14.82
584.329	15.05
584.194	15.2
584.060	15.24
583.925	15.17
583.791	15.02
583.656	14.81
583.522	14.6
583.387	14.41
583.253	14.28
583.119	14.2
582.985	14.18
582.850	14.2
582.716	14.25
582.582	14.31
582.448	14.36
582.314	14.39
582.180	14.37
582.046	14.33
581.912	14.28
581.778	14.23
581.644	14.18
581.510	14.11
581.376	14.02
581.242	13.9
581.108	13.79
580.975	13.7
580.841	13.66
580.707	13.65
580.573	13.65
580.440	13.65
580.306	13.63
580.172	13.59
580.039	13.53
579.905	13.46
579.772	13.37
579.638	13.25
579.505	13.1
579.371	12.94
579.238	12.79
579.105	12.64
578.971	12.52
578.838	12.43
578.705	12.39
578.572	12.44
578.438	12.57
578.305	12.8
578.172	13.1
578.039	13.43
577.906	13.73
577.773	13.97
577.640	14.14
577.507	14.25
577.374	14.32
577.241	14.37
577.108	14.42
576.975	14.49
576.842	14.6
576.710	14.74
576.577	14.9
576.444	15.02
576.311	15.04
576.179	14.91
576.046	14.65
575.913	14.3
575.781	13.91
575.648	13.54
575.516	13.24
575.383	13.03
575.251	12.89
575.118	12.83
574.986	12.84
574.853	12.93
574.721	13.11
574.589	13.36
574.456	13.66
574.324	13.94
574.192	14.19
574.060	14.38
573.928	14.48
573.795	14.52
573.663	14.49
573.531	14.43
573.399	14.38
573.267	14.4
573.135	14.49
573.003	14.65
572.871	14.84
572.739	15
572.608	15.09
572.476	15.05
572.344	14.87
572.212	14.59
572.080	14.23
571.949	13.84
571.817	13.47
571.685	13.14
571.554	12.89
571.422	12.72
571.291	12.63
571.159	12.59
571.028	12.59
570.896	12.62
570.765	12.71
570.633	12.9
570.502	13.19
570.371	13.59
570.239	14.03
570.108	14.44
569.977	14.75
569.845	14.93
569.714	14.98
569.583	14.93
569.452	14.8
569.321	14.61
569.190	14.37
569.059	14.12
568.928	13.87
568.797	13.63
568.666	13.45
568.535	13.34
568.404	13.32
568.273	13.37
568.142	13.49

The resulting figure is 0.13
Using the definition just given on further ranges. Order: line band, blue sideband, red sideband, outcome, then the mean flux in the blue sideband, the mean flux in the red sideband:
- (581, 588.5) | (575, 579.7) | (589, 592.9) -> -0.27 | 13.6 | 13.2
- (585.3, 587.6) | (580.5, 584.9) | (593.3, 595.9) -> 0.16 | 14.3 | 13.8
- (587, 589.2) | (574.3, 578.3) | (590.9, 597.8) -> 0.18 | 13.9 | 13.6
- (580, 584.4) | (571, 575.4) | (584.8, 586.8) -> -0.18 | 13.9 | 13.6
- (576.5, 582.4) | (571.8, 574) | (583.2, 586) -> 0.34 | 14.5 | 14.5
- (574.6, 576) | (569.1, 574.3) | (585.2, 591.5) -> 0.05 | 14.1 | 12.9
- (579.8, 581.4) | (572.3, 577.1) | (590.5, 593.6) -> 0.04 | 14.2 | 13.7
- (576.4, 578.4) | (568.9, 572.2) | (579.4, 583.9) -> -0.03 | 13.7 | 14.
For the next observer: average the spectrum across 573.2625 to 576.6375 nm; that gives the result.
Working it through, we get 14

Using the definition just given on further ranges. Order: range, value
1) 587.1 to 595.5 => 13.2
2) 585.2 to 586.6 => 13.6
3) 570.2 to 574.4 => 13.9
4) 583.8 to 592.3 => 13.3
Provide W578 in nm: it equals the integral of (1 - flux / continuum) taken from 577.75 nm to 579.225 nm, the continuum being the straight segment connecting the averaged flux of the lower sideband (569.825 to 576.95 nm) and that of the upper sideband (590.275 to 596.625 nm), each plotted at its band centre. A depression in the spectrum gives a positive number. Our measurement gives 0.11 nm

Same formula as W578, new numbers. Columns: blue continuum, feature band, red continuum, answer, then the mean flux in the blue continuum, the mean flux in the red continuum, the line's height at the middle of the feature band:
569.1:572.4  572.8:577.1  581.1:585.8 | -0.04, 13.8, 14.4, 14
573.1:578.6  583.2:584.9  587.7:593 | -0.17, 13.9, 13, 13.4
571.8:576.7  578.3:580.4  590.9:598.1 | 0.15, 14.2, 13.5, 14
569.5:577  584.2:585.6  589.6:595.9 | -0.07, 14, 13.6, 13.8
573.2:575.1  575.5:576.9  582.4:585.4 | -0.04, 13.9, 14.5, 14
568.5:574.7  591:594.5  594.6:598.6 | -0.04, 14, 13.4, 13.5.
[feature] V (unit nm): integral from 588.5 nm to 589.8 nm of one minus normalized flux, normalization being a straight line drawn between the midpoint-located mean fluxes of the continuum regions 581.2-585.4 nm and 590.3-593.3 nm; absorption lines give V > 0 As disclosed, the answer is 0.24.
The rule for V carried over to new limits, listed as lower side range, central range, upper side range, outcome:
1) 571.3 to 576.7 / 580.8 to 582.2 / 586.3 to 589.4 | -0.09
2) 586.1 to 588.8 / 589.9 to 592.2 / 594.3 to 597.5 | -0.11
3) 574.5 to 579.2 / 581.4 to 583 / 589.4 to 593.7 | -0.09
